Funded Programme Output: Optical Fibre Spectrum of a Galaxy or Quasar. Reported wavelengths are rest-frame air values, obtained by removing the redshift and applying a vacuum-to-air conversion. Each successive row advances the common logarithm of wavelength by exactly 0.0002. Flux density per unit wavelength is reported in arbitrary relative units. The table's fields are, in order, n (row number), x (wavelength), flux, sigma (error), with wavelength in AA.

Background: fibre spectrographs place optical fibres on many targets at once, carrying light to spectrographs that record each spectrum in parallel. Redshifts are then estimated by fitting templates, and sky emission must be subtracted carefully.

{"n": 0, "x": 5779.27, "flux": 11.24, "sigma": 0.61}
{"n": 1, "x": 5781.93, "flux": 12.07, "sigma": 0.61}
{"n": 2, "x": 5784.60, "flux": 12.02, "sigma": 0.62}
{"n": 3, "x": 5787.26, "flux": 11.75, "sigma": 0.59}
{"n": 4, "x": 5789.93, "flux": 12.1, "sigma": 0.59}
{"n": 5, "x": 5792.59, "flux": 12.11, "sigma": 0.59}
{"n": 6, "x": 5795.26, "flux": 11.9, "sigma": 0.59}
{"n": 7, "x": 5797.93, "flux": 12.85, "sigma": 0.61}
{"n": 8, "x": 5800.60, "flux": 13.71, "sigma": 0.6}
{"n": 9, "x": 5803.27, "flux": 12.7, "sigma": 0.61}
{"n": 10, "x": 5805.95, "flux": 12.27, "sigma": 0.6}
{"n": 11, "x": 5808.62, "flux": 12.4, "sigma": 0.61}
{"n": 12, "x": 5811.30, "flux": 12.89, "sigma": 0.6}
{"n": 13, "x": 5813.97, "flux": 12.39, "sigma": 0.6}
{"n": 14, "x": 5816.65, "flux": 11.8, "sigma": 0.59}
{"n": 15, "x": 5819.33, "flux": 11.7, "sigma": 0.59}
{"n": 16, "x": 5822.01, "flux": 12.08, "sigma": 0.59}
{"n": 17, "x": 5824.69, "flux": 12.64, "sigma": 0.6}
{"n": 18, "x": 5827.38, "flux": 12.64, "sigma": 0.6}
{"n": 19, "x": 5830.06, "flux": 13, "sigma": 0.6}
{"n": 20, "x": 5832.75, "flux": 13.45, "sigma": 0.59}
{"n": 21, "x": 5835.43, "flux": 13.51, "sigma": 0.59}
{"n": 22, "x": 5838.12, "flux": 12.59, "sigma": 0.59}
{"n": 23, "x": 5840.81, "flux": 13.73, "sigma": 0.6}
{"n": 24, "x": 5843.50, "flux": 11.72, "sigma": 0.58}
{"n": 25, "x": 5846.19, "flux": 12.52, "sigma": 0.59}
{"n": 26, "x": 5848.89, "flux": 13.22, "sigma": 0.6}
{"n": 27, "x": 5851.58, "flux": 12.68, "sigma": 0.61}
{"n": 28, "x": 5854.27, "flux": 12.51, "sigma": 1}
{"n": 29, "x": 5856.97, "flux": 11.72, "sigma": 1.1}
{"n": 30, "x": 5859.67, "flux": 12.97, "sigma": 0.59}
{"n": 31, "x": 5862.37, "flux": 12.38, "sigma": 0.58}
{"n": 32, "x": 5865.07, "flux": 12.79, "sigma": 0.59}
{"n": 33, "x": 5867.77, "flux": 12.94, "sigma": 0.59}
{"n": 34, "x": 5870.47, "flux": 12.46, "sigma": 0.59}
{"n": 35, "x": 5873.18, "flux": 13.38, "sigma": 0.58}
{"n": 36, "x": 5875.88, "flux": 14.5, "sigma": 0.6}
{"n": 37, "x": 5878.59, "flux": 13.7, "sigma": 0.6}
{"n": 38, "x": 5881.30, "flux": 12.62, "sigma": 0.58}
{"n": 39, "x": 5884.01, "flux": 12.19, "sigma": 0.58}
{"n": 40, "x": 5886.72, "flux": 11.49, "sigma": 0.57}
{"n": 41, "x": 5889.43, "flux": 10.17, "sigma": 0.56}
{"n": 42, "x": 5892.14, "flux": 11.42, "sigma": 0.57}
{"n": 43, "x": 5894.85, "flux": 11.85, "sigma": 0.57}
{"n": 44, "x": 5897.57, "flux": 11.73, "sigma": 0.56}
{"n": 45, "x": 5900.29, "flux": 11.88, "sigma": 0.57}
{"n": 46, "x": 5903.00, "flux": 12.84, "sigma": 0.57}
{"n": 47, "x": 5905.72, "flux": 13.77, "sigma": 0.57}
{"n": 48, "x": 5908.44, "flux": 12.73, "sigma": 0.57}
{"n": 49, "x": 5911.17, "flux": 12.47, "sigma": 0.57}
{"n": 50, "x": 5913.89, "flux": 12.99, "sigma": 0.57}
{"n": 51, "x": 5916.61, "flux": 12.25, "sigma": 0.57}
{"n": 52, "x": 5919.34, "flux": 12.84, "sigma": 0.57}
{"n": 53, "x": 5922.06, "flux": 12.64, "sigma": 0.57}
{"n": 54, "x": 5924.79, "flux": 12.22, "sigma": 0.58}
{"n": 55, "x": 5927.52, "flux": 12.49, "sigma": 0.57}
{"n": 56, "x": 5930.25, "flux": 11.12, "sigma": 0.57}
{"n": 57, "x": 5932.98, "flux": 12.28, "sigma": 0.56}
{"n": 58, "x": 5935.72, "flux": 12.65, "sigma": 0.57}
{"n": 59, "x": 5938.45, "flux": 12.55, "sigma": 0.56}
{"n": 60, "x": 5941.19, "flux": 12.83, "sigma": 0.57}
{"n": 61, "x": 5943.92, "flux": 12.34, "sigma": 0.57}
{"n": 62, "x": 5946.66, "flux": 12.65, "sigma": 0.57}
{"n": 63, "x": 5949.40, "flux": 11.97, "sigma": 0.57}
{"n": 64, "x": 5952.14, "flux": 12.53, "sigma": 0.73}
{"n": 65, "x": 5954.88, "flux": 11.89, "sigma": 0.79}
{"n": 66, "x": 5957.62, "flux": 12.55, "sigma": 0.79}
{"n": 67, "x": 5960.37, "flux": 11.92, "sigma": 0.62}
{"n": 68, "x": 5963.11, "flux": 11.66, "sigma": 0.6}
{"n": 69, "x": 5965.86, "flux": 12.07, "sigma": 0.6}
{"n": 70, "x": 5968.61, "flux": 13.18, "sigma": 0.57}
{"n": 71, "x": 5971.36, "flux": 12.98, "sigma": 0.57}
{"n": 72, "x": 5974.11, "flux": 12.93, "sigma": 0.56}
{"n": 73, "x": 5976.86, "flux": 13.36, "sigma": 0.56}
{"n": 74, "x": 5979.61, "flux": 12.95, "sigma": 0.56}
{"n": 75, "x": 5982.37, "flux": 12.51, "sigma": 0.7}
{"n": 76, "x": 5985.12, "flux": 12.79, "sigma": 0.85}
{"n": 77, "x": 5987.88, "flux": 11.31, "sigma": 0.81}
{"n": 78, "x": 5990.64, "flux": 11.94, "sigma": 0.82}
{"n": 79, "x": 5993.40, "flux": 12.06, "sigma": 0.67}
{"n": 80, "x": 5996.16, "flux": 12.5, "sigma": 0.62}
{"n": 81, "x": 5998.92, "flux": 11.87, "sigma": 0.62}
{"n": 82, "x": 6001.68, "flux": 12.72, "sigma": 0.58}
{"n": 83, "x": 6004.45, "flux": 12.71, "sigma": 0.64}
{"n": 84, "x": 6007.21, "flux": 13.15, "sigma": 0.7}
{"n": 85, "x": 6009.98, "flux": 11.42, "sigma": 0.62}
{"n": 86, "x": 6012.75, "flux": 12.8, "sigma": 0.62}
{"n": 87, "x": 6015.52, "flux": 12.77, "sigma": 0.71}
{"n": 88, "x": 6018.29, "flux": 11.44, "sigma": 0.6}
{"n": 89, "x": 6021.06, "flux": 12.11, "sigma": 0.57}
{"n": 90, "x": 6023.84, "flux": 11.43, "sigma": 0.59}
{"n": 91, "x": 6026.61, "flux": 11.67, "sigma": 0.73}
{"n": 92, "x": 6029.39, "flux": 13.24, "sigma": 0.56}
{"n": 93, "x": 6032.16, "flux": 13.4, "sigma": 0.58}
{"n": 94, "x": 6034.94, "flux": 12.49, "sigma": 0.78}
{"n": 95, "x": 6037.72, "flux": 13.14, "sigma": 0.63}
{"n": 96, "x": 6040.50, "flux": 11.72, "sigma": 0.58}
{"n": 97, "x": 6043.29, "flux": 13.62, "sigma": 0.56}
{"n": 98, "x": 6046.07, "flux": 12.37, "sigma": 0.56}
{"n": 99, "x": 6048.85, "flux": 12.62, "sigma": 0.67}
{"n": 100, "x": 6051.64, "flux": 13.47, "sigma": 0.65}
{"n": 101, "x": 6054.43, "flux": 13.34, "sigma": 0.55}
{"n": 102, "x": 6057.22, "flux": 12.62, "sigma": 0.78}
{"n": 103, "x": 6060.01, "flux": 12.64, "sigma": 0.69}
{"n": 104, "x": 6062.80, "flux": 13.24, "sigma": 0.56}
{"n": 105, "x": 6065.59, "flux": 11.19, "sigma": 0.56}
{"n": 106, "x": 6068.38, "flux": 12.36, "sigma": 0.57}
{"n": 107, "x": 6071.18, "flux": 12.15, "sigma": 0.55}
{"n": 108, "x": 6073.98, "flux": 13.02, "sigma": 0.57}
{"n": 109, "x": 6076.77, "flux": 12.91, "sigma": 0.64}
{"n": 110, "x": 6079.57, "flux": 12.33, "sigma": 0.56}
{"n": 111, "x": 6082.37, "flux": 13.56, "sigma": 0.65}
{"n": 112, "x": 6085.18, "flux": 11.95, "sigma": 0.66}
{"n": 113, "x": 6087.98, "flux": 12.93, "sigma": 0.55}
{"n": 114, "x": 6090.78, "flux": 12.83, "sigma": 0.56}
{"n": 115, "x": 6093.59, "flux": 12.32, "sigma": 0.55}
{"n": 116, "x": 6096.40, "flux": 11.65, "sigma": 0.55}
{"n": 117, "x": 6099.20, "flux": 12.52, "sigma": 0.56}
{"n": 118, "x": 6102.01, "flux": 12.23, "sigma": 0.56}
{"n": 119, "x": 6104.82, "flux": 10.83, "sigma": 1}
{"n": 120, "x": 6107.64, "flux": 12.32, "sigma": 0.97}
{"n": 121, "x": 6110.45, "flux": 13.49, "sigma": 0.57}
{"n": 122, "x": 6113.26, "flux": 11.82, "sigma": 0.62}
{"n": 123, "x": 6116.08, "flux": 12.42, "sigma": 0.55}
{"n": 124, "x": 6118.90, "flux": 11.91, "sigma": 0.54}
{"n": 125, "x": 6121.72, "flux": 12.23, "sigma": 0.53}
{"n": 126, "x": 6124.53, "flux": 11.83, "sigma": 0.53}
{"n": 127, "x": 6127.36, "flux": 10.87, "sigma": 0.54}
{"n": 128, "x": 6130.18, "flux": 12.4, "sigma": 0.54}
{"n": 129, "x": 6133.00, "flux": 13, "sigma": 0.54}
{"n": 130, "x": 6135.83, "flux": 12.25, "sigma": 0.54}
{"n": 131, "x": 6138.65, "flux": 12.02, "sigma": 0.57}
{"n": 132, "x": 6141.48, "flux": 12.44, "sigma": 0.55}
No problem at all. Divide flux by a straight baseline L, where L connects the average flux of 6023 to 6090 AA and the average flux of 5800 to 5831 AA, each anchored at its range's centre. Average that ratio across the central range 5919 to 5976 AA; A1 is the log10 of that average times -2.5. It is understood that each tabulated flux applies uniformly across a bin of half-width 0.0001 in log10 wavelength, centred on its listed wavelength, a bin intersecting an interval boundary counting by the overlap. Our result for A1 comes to 0.02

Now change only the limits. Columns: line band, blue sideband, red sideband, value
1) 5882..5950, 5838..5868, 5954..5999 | 0.02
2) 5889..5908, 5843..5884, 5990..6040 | 0.05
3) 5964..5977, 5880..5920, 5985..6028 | -0.06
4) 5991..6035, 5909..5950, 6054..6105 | 0.01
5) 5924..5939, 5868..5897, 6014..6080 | 0.02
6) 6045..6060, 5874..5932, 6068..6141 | -0.05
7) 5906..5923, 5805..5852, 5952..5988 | -0.01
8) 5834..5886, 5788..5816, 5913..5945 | -0.03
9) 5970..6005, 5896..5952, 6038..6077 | 0.00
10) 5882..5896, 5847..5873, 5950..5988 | 0.10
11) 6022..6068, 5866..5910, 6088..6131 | -0.03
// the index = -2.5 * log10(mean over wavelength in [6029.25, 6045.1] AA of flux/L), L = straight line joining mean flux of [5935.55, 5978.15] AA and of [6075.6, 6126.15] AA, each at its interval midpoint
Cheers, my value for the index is -0.04 mag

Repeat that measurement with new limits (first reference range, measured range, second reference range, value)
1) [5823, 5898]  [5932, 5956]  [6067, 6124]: 0.01 mag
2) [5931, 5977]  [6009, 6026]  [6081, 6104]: 0.04 mag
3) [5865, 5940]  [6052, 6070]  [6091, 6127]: -0.04 mag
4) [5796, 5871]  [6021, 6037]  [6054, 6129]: 0.00 mag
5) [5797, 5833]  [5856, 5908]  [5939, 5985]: 0.01 mag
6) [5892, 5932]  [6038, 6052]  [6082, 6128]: -0.04 mag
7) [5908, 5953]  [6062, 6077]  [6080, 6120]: -0.01 mag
